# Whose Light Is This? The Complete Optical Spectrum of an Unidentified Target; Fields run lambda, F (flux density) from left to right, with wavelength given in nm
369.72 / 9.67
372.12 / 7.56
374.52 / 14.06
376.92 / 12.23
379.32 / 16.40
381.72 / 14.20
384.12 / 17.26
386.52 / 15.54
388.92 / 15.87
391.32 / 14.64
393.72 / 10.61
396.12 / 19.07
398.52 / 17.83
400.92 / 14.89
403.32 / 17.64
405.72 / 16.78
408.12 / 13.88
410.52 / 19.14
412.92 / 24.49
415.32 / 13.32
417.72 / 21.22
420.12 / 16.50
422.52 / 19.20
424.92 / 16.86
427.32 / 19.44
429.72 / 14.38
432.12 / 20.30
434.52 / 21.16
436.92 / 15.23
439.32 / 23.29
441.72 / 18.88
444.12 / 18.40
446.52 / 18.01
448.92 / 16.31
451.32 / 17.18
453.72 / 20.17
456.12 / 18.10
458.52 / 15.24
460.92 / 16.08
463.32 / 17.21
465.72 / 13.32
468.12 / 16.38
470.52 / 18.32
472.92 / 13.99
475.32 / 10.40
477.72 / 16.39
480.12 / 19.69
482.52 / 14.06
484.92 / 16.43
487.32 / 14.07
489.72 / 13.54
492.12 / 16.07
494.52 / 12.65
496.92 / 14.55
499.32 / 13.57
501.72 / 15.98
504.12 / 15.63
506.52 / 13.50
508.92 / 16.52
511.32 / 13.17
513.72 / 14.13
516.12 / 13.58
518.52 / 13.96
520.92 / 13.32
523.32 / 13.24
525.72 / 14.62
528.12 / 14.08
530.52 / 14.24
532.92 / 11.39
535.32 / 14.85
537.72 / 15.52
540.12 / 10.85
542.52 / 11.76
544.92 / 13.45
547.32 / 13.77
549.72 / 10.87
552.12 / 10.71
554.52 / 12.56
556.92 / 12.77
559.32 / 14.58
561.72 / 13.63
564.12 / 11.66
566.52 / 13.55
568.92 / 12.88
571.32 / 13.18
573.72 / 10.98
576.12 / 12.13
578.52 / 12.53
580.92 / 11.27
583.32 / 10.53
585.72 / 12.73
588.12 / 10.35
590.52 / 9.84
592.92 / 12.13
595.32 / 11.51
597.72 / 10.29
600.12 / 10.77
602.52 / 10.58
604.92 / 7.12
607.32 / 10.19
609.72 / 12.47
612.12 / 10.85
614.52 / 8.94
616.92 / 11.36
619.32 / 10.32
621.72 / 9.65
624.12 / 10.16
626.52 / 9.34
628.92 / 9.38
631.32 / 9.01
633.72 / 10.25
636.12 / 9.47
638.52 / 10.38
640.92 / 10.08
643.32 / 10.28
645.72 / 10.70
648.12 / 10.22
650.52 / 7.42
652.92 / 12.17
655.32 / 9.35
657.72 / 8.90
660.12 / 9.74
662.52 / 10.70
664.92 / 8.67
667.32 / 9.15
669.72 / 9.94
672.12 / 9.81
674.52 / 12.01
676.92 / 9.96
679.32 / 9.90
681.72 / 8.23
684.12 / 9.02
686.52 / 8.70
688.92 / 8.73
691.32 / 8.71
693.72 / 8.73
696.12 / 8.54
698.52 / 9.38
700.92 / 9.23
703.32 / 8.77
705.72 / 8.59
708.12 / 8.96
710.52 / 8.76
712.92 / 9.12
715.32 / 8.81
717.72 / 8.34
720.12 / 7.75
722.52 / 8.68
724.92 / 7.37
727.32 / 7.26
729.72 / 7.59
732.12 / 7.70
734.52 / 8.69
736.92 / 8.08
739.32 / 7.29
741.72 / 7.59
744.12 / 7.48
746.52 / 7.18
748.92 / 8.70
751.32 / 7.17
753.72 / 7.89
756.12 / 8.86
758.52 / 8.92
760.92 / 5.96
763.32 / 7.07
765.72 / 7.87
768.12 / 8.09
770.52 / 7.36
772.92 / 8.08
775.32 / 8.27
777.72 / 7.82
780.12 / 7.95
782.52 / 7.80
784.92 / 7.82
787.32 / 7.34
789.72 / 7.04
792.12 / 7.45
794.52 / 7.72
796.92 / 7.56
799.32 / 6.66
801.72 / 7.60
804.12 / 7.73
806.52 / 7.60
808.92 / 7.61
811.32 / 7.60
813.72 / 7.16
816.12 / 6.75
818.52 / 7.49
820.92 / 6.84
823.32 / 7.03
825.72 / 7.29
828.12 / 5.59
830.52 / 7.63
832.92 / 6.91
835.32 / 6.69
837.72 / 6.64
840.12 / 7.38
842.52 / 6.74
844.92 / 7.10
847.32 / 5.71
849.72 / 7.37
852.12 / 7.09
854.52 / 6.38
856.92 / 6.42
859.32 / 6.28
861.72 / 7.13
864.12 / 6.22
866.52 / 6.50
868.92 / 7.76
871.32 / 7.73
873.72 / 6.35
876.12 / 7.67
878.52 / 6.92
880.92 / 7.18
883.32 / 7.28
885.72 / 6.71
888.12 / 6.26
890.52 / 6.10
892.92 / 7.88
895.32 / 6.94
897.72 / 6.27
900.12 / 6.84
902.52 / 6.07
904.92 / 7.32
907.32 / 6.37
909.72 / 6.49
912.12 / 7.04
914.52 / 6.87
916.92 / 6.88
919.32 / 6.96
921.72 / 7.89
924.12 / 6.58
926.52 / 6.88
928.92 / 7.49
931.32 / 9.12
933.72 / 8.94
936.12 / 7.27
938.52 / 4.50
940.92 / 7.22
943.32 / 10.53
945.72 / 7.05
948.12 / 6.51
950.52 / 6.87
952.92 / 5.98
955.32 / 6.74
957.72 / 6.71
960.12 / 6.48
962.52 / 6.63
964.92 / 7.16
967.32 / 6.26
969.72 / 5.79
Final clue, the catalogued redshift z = 0.027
